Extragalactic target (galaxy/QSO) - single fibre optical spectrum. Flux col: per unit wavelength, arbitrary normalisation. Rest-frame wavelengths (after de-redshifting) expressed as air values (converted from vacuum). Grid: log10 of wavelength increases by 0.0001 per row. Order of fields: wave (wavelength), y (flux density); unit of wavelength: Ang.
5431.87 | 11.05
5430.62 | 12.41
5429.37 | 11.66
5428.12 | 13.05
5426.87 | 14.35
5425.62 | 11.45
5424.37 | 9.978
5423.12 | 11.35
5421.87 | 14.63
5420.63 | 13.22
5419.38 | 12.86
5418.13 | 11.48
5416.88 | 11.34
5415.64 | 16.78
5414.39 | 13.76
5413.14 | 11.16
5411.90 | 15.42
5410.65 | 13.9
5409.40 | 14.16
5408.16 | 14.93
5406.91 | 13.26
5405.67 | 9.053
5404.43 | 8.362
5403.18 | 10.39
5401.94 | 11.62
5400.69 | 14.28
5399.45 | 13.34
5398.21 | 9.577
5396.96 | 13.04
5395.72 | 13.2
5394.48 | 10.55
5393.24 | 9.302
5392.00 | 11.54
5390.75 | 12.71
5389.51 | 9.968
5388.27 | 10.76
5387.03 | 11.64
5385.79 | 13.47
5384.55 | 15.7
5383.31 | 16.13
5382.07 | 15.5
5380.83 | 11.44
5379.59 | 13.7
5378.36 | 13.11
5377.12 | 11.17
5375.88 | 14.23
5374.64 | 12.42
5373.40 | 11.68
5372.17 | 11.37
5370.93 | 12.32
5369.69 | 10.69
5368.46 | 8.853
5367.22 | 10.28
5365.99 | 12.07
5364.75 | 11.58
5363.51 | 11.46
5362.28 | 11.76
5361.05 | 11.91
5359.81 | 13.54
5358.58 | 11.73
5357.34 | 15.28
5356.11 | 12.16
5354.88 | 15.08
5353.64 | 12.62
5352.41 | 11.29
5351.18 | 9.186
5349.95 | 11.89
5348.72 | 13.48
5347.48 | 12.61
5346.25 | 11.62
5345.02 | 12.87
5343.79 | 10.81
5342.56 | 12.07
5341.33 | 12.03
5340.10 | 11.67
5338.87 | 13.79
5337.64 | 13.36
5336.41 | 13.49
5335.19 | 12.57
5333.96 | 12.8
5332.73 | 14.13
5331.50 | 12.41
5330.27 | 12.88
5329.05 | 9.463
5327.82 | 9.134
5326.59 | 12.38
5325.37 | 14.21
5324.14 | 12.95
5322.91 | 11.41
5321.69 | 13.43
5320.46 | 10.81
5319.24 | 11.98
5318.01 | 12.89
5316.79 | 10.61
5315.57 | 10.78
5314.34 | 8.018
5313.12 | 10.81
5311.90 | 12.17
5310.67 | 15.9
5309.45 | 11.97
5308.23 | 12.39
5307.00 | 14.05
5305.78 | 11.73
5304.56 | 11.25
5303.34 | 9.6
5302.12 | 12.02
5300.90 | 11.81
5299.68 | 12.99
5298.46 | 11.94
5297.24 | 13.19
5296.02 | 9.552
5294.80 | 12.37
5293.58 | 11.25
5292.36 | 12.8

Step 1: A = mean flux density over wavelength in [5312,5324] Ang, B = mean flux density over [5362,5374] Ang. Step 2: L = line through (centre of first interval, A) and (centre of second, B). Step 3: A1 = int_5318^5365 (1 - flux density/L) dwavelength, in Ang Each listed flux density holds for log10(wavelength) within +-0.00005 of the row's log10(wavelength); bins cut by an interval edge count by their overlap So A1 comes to -4.5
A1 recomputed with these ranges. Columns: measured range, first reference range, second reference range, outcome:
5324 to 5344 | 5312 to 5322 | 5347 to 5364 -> -1.13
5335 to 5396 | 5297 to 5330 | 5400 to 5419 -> 0.10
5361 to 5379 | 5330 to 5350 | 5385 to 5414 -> 0.97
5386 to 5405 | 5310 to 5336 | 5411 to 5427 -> 1.89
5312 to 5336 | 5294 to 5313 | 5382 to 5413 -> 0.80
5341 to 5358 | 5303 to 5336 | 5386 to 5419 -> -0.44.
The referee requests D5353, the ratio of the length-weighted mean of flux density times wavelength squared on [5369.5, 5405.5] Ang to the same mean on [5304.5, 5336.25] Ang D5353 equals 1.0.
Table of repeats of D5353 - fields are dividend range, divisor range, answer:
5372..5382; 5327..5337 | 1.06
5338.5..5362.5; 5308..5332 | 1.06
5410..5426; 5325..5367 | 1.08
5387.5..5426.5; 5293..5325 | 1.07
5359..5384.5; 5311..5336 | 1.06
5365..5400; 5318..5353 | 1.01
